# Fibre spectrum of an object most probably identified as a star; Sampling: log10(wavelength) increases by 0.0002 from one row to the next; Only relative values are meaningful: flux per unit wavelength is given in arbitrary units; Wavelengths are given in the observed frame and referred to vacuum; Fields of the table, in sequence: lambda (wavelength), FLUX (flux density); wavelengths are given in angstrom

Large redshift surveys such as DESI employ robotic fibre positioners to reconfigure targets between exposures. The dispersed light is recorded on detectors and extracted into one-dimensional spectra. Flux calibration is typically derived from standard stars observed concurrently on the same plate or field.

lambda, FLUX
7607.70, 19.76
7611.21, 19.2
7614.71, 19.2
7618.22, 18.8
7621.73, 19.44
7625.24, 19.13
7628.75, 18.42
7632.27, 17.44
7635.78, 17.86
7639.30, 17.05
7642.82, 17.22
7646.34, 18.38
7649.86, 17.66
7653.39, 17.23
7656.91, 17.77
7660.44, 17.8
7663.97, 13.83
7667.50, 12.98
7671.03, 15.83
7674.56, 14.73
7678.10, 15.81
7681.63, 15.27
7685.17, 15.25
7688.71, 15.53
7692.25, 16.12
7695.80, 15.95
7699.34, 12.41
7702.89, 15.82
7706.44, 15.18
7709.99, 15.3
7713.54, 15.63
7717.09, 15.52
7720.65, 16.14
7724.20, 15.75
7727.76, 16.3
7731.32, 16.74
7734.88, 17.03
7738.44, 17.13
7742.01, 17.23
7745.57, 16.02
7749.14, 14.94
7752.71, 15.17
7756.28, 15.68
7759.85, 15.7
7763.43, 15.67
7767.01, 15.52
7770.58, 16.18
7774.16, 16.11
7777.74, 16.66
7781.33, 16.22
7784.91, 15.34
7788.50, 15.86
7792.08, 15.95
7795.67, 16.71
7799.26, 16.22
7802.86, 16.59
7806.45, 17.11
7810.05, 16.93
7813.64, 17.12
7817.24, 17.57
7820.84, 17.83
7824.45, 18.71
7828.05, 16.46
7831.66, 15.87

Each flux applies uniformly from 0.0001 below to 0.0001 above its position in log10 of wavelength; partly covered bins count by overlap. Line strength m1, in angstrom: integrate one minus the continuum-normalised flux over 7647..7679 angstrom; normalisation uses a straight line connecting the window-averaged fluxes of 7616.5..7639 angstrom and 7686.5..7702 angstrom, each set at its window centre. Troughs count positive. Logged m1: 1.2 angstrom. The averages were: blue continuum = 18.4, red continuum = 15.1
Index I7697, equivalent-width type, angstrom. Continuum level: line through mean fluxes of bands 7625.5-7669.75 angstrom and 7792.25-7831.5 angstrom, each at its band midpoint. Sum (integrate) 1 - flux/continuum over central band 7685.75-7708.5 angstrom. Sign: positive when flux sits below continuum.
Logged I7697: 2.5 angstrom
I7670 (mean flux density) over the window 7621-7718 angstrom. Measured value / 16.3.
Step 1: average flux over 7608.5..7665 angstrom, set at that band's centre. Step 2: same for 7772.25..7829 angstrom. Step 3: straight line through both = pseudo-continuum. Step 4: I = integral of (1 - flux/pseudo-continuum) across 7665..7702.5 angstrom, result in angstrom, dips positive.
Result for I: 5.6 angstrom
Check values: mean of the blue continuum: 18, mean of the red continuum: 16.7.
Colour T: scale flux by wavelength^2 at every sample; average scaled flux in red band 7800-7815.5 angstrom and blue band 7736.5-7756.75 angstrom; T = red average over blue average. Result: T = 1.07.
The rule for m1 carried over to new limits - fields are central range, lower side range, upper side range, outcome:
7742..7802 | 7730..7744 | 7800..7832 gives 4.08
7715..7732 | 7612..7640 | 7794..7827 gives 1.68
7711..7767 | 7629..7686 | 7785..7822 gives 1.95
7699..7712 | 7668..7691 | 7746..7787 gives 0.41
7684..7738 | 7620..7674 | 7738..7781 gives 2.56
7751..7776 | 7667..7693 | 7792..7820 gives 0.92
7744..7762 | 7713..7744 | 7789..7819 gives 1.11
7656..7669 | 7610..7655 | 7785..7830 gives 1.80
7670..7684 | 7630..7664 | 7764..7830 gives 1.52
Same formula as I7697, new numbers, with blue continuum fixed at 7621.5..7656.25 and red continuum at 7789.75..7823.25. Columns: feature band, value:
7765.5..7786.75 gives 1.3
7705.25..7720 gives 1.7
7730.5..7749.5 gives 0.8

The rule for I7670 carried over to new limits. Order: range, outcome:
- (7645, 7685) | 16.1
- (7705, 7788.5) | 16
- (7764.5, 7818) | 16.4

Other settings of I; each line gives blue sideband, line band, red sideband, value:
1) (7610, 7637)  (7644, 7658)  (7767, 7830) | 0.5 angstrom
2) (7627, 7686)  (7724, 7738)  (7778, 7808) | -0.2 angstrom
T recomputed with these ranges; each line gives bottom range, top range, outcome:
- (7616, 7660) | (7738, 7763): 0.91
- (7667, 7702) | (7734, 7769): 1.08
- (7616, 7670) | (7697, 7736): 0.92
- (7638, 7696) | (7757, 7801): 1.02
